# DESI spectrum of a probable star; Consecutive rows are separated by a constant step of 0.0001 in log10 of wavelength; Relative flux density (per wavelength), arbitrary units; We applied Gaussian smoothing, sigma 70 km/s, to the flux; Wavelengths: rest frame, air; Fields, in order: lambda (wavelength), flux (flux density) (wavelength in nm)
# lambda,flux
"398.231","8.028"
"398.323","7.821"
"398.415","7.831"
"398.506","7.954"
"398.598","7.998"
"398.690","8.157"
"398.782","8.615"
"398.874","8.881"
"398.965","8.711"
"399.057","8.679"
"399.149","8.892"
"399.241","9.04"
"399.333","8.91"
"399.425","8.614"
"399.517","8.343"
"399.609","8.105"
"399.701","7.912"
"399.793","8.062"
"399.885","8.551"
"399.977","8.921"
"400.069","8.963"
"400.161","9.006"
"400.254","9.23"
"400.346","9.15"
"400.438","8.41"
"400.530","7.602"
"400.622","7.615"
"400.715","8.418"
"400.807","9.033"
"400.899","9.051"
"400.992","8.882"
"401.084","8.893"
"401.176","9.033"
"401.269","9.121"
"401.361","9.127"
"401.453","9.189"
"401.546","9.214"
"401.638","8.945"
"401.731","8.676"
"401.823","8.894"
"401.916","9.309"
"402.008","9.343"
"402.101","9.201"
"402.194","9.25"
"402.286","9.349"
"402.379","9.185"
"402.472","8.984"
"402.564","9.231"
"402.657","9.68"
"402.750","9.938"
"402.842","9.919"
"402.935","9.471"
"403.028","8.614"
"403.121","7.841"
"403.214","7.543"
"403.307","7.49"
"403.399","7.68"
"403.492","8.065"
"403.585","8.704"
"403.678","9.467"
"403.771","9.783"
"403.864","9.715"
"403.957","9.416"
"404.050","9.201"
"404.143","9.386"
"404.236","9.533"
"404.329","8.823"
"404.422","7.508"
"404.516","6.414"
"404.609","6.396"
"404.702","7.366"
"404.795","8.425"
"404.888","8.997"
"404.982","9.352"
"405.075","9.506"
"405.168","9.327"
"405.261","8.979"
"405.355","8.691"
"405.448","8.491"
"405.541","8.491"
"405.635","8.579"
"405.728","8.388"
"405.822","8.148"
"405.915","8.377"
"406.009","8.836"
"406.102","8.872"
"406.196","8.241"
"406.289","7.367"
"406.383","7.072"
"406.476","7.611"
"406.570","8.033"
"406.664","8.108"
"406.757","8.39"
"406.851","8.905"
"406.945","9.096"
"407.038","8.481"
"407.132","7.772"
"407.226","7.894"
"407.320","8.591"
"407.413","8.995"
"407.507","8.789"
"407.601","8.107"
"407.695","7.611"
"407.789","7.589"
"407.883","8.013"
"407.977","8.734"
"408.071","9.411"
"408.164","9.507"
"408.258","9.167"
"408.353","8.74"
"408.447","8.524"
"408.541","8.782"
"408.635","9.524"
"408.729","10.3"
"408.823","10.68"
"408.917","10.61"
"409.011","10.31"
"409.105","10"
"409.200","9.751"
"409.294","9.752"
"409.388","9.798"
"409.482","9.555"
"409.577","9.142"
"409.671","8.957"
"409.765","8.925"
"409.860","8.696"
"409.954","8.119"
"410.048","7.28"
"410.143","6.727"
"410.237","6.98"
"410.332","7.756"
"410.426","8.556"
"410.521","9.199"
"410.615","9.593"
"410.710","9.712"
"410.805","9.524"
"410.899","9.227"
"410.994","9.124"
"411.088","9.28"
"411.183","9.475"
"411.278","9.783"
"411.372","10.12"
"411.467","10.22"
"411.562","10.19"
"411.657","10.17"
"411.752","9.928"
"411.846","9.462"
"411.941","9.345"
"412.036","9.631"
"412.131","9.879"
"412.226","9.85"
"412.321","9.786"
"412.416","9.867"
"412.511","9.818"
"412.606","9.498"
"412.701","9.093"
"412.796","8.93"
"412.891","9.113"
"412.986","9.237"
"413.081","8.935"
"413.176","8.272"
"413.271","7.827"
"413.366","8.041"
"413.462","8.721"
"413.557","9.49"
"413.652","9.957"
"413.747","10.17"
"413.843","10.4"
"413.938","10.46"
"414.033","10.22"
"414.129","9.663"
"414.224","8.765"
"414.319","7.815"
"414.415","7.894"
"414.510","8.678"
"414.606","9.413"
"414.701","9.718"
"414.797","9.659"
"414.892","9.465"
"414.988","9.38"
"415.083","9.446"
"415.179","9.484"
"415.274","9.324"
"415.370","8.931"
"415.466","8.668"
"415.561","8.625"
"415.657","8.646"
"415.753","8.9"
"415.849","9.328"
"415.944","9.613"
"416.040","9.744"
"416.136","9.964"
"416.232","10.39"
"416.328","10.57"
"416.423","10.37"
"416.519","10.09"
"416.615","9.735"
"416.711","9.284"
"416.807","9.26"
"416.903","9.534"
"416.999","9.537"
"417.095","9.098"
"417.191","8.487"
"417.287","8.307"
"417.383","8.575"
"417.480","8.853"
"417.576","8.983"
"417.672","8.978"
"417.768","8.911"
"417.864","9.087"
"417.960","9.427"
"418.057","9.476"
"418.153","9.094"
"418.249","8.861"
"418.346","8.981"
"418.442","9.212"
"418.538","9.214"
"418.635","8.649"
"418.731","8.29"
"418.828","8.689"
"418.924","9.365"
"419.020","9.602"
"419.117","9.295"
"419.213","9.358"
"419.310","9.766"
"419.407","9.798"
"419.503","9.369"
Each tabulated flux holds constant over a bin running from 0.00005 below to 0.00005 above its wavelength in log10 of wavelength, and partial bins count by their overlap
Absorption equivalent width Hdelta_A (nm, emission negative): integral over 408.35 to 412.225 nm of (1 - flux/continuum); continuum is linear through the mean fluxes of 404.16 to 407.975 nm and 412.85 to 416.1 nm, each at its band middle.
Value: -0.25 nm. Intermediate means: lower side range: 8.32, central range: 9.31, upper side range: 9.18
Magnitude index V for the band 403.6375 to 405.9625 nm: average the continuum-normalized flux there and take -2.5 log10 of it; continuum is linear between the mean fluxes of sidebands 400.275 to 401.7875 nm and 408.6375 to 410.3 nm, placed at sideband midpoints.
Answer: 0.03 mag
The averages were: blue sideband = 8.79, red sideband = 9.15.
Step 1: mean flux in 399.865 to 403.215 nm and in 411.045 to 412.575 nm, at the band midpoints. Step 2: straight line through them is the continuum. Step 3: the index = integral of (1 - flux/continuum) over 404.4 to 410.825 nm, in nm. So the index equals 0.55 nm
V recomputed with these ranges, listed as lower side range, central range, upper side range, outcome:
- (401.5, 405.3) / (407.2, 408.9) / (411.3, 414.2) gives 0.04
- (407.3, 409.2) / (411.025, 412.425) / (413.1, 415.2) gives -0.07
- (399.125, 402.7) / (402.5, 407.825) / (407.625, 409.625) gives 0.07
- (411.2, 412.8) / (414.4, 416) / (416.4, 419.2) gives 0.03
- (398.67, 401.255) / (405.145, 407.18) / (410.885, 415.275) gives 0.08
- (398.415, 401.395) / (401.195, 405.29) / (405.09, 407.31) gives -0.05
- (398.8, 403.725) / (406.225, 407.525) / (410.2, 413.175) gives 0.11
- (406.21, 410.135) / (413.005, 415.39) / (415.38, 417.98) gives -0.01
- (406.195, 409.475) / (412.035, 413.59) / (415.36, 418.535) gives -0.01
